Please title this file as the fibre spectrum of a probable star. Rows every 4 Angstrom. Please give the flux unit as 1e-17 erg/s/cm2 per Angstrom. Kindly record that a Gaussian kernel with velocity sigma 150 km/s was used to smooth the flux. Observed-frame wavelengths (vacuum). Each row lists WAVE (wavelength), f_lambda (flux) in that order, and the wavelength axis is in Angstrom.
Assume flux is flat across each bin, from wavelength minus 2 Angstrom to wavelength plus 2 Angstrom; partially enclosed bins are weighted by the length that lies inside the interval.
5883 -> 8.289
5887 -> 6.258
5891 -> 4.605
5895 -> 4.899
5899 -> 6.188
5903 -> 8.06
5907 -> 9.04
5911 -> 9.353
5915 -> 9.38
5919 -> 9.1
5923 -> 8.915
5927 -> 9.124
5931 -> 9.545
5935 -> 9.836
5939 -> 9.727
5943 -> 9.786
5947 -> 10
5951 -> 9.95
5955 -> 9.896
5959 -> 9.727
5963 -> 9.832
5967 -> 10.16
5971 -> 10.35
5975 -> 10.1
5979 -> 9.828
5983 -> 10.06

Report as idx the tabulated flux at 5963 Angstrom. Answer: 9.832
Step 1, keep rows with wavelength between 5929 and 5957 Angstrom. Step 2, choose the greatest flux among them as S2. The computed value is 10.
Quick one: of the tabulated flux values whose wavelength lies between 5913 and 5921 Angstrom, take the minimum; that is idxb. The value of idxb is 9.1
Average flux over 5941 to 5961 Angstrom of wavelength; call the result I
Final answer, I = 9.87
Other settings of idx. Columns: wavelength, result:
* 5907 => 9.04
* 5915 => 9.38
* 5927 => 9.124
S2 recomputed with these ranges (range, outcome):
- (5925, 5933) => 9.545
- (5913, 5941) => 9.836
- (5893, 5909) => 9.04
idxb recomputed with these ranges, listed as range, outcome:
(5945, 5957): 9.896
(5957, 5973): 9.727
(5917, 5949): 8.915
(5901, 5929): 8.06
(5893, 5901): 4.899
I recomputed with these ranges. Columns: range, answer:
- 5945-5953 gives 9.97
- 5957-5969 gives 9.91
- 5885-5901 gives 5.49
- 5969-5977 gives 10.2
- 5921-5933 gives 9.19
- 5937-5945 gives 9.76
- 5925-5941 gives 9.56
